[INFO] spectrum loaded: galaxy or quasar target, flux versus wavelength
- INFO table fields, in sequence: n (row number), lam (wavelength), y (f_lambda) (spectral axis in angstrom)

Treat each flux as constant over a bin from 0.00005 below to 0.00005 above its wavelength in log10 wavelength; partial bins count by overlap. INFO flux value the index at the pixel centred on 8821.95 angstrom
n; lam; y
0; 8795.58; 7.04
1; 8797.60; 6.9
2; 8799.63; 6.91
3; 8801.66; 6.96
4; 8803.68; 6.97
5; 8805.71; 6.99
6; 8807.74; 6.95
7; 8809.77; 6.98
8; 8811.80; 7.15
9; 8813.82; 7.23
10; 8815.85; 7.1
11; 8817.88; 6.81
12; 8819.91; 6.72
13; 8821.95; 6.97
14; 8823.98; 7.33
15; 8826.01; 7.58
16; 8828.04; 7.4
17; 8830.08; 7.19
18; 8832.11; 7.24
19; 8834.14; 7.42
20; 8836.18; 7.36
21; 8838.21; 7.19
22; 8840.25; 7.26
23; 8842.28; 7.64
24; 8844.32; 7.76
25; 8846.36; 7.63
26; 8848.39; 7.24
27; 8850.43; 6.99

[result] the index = 6.97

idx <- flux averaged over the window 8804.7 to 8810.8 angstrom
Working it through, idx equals 6.97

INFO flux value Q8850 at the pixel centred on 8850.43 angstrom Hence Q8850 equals 6.99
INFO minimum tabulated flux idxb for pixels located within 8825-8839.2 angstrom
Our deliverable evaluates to 7.19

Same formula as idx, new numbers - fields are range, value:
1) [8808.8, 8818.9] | 7.06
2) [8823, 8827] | 7.46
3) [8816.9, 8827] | 7.08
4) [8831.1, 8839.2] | 7.31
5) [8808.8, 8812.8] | 7.06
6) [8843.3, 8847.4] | 7.7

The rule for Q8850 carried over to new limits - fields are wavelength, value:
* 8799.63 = 6.91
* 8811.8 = 7.15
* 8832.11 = 7.24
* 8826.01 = 7.58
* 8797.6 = 6.9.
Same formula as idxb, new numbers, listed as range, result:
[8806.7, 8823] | 6.72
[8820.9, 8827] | 6.97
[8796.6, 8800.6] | 6.9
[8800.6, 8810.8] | 6.95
